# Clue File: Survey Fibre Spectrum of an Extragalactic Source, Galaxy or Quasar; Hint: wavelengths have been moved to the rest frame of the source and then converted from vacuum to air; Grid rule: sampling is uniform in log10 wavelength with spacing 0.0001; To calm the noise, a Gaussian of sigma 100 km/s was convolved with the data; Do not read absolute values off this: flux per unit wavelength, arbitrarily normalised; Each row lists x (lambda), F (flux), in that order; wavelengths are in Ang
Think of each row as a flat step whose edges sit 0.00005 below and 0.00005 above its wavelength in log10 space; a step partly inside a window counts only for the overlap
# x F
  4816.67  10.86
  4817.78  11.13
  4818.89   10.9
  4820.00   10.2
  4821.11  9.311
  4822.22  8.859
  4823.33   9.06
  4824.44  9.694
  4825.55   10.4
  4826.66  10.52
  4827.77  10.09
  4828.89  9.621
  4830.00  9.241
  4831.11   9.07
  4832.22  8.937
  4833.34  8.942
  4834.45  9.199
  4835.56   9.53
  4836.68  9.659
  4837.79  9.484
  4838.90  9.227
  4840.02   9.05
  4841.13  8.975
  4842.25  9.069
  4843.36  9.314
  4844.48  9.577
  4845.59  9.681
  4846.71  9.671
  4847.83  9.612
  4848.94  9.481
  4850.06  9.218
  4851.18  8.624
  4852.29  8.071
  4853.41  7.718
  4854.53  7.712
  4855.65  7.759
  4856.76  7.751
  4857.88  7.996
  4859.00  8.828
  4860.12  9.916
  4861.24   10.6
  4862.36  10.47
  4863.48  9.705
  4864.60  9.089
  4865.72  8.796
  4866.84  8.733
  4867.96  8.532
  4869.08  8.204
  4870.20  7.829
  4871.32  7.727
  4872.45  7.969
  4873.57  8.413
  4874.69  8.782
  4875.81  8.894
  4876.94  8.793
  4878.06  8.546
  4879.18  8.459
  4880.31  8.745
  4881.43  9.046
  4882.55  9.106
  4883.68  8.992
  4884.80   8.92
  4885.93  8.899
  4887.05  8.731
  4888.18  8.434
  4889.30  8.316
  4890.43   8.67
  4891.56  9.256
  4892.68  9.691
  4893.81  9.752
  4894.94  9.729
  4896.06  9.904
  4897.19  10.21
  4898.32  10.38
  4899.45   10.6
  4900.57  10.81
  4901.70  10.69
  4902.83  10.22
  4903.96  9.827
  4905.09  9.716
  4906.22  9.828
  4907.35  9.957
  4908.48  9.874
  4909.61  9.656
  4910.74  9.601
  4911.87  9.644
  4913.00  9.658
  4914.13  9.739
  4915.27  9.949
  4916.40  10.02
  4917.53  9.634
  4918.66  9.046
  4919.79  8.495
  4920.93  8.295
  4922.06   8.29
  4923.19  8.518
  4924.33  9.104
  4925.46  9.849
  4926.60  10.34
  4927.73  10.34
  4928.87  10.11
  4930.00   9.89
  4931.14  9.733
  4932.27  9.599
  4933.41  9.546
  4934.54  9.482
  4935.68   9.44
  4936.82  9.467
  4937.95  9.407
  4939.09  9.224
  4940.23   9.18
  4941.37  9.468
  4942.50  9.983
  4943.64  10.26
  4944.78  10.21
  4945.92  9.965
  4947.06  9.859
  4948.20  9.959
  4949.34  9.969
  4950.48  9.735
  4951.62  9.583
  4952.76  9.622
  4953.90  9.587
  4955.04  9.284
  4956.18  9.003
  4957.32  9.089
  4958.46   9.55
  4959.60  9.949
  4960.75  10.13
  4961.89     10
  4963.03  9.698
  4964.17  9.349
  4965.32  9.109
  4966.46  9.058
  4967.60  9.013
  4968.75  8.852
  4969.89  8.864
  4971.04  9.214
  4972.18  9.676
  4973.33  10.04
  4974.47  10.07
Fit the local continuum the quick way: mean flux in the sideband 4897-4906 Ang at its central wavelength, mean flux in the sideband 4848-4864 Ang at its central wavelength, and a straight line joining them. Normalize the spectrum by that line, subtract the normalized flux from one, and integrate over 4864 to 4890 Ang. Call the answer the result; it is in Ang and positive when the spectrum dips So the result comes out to 2.5 Ang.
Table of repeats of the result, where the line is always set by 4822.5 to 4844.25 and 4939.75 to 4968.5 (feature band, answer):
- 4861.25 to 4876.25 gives 1.1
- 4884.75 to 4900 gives 0.2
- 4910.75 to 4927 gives 0.4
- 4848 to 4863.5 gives 1.0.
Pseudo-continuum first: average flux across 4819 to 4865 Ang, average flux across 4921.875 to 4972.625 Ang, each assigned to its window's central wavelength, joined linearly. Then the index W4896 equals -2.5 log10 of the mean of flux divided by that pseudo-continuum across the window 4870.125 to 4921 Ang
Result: 0.01 mag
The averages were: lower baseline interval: 9.26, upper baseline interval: 9.55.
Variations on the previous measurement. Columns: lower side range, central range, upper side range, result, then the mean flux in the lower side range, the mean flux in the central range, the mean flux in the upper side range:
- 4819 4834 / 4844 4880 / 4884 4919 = 0.10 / 9.57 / 8.78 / 9.66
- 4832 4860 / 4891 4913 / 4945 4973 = -0.08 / 8.94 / 9.96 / 9.52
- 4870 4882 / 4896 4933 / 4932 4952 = -0.06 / 8.49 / 9.74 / 9.69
